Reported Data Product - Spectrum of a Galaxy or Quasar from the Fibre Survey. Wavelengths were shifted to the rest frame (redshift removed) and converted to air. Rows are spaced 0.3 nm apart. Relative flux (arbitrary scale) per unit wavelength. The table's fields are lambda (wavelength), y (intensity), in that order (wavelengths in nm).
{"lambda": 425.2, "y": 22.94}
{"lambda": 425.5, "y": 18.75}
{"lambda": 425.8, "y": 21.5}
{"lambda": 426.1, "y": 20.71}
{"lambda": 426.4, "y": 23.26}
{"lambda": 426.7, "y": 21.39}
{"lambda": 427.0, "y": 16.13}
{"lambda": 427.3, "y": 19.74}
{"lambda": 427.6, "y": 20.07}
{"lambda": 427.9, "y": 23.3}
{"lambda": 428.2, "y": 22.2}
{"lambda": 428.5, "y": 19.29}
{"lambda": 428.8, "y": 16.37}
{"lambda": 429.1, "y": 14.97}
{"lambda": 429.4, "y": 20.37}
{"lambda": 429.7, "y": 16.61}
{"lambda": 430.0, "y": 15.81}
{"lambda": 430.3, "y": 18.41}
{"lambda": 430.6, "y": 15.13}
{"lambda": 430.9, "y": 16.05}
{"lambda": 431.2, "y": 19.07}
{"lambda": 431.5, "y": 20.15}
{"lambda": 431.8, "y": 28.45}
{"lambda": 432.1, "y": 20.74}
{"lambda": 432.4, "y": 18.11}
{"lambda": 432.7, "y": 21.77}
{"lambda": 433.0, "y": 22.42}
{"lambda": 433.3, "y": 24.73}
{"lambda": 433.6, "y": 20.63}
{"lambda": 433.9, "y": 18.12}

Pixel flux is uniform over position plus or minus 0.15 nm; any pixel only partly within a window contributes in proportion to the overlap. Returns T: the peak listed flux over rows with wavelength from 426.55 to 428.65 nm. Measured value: 23.3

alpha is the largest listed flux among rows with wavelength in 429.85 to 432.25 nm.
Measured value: 28.45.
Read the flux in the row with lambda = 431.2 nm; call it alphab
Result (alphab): 19.07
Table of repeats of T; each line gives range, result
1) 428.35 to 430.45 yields 20.37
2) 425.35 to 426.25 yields 21.5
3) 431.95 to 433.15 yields 22.42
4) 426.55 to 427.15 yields 21.39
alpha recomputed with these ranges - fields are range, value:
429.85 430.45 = 18.41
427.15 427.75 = 20.07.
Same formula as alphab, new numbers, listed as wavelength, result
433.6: 20.63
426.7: 21.39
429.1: 14.97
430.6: 15.13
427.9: 23.3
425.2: 22.94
